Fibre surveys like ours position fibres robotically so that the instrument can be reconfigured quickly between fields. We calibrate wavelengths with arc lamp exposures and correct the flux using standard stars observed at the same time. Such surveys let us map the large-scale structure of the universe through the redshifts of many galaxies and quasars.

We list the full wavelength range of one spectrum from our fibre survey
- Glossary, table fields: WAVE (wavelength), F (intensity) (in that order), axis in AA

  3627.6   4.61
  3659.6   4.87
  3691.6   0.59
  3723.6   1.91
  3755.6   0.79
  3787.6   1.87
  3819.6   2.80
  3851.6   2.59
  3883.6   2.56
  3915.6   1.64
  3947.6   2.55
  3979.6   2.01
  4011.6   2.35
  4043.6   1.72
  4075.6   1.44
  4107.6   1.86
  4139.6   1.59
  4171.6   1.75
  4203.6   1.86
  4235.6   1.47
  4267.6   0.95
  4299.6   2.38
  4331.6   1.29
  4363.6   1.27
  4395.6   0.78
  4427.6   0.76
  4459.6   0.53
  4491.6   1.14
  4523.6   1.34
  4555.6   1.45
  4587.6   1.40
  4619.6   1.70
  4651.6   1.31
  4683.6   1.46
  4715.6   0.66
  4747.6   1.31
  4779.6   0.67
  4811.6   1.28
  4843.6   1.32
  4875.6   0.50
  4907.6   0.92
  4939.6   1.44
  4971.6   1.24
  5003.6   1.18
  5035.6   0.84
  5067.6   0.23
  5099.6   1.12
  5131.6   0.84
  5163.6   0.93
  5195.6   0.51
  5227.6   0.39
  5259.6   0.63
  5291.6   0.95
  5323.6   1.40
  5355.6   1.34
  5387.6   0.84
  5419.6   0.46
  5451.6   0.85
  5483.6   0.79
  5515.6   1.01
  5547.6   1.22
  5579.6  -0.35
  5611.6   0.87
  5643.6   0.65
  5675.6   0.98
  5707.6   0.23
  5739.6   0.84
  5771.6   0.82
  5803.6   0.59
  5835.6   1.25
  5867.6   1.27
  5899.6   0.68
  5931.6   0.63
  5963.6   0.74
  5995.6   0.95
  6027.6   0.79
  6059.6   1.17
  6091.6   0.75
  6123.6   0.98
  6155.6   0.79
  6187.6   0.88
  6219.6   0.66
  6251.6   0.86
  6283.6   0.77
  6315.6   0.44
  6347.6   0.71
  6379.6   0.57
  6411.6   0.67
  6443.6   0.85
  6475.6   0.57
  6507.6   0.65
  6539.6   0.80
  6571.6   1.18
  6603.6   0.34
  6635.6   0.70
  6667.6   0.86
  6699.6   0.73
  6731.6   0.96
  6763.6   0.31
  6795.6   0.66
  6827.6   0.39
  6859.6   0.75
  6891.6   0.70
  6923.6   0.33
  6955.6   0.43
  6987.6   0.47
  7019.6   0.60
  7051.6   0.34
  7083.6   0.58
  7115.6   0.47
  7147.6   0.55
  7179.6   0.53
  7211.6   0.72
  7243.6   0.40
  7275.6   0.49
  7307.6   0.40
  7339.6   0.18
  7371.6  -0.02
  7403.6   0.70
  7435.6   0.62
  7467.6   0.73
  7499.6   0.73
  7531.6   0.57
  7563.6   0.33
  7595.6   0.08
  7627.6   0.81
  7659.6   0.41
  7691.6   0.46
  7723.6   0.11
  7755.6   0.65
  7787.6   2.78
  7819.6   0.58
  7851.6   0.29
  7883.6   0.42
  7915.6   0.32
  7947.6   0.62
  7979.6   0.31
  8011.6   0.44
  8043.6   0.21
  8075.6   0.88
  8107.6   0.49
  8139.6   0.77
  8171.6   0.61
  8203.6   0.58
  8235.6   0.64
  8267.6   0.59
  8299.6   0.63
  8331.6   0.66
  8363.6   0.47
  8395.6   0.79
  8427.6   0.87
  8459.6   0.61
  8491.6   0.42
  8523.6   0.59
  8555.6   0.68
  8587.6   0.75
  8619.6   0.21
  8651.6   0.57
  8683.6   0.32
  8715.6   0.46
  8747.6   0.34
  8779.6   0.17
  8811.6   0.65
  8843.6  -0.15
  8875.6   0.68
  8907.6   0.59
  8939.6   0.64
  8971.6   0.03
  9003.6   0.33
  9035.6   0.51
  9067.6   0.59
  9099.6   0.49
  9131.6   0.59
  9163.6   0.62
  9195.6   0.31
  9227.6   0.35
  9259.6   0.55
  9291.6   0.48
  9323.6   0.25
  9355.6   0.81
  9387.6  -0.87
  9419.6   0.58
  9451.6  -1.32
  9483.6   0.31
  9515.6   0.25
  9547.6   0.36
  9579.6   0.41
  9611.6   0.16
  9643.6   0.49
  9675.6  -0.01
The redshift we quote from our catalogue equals 1.089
